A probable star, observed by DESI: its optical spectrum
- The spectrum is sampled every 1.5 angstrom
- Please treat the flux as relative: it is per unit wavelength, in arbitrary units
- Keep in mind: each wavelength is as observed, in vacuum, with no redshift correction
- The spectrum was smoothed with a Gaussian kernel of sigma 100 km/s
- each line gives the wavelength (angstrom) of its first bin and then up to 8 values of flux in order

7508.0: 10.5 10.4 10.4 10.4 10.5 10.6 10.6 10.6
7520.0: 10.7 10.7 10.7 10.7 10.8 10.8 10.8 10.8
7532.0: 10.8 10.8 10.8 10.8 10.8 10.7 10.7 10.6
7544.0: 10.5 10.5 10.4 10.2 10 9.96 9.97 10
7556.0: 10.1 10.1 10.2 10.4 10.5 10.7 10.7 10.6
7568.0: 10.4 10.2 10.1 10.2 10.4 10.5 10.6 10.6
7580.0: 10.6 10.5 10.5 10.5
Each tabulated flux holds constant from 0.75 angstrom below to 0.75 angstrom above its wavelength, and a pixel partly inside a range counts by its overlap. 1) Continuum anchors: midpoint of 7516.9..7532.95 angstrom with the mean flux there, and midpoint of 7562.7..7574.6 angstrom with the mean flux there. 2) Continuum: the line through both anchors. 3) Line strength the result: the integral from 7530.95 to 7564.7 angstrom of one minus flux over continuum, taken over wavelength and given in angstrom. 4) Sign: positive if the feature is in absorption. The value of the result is 0.4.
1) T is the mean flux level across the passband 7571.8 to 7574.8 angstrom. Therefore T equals 10.3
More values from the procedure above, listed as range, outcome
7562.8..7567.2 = 10.7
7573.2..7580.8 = 10.5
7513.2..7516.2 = 10.5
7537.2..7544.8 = 10.7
